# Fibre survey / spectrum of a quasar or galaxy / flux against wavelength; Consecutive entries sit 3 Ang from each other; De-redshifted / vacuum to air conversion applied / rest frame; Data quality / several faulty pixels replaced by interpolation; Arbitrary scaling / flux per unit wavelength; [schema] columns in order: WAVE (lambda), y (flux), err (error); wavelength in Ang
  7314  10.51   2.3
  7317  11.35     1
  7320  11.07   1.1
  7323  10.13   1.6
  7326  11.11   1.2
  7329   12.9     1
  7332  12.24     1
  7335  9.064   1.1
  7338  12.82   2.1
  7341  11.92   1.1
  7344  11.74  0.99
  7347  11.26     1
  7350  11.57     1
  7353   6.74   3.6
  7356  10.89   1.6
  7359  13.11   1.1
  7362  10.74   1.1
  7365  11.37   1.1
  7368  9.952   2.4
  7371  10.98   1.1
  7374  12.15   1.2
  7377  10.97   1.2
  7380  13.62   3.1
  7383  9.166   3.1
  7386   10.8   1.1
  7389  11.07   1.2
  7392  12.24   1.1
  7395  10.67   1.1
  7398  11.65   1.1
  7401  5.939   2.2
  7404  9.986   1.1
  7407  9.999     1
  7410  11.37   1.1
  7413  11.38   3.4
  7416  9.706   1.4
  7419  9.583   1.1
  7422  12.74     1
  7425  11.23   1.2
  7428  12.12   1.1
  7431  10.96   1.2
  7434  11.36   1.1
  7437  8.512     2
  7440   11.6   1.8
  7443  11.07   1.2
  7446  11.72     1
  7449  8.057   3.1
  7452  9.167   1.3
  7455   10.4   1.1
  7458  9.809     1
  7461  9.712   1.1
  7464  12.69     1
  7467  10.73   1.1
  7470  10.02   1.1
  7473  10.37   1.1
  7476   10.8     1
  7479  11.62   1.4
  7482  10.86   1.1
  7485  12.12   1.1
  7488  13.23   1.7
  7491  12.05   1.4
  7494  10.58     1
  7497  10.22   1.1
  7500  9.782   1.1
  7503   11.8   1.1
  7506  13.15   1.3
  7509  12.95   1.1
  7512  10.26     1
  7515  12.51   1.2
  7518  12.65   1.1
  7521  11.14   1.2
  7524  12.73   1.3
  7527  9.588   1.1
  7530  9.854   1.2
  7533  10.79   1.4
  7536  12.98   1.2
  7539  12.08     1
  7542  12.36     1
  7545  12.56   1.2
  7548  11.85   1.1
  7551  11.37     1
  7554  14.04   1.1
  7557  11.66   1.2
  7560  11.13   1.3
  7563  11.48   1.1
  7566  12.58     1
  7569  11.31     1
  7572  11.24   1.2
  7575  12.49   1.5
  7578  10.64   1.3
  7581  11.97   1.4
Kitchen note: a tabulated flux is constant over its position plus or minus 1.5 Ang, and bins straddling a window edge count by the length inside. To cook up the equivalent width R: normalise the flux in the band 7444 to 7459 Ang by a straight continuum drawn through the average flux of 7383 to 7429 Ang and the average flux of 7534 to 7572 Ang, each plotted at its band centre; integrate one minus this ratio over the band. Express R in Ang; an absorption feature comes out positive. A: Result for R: 1.6 Ang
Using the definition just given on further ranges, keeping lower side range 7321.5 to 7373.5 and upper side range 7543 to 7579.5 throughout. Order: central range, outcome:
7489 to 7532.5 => 1.1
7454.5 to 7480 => 1.9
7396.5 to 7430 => 2.4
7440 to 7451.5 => 1.1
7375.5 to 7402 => 1.1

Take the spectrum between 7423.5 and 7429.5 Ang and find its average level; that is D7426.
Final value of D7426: 11.7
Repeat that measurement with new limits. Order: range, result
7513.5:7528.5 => 11.7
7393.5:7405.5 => 9.56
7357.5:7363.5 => 11.9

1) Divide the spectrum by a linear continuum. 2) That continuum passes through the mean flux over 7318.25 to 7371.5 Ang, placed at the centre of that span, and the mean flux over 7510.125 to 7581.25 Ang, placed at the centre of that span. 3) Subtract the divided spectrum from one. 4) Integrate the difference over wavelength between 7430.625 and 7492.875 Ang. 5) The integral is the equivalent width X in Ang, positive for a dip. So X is 3.6 Ang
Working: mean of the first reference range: 11.1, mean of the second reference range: 11.7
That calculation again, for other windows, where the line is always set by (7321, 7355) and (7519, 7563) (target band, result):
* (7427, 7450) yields 1.4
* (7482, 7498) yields -0.1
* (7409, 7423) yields 0.5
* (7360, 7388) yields 0.1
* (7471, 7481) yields 0.5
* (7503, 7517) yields -0.7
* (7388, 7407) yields 1.7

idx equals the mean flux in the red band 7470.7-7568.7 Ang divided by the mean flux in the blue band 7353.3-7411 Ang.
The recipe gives 1.08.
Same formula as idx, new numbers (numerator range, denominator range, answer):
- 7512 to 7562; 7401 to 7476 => 1.12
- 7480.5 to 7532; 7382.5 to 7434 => 1.08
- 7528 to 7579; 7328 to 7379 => 1.05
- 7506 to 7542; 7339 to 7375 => 1.06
